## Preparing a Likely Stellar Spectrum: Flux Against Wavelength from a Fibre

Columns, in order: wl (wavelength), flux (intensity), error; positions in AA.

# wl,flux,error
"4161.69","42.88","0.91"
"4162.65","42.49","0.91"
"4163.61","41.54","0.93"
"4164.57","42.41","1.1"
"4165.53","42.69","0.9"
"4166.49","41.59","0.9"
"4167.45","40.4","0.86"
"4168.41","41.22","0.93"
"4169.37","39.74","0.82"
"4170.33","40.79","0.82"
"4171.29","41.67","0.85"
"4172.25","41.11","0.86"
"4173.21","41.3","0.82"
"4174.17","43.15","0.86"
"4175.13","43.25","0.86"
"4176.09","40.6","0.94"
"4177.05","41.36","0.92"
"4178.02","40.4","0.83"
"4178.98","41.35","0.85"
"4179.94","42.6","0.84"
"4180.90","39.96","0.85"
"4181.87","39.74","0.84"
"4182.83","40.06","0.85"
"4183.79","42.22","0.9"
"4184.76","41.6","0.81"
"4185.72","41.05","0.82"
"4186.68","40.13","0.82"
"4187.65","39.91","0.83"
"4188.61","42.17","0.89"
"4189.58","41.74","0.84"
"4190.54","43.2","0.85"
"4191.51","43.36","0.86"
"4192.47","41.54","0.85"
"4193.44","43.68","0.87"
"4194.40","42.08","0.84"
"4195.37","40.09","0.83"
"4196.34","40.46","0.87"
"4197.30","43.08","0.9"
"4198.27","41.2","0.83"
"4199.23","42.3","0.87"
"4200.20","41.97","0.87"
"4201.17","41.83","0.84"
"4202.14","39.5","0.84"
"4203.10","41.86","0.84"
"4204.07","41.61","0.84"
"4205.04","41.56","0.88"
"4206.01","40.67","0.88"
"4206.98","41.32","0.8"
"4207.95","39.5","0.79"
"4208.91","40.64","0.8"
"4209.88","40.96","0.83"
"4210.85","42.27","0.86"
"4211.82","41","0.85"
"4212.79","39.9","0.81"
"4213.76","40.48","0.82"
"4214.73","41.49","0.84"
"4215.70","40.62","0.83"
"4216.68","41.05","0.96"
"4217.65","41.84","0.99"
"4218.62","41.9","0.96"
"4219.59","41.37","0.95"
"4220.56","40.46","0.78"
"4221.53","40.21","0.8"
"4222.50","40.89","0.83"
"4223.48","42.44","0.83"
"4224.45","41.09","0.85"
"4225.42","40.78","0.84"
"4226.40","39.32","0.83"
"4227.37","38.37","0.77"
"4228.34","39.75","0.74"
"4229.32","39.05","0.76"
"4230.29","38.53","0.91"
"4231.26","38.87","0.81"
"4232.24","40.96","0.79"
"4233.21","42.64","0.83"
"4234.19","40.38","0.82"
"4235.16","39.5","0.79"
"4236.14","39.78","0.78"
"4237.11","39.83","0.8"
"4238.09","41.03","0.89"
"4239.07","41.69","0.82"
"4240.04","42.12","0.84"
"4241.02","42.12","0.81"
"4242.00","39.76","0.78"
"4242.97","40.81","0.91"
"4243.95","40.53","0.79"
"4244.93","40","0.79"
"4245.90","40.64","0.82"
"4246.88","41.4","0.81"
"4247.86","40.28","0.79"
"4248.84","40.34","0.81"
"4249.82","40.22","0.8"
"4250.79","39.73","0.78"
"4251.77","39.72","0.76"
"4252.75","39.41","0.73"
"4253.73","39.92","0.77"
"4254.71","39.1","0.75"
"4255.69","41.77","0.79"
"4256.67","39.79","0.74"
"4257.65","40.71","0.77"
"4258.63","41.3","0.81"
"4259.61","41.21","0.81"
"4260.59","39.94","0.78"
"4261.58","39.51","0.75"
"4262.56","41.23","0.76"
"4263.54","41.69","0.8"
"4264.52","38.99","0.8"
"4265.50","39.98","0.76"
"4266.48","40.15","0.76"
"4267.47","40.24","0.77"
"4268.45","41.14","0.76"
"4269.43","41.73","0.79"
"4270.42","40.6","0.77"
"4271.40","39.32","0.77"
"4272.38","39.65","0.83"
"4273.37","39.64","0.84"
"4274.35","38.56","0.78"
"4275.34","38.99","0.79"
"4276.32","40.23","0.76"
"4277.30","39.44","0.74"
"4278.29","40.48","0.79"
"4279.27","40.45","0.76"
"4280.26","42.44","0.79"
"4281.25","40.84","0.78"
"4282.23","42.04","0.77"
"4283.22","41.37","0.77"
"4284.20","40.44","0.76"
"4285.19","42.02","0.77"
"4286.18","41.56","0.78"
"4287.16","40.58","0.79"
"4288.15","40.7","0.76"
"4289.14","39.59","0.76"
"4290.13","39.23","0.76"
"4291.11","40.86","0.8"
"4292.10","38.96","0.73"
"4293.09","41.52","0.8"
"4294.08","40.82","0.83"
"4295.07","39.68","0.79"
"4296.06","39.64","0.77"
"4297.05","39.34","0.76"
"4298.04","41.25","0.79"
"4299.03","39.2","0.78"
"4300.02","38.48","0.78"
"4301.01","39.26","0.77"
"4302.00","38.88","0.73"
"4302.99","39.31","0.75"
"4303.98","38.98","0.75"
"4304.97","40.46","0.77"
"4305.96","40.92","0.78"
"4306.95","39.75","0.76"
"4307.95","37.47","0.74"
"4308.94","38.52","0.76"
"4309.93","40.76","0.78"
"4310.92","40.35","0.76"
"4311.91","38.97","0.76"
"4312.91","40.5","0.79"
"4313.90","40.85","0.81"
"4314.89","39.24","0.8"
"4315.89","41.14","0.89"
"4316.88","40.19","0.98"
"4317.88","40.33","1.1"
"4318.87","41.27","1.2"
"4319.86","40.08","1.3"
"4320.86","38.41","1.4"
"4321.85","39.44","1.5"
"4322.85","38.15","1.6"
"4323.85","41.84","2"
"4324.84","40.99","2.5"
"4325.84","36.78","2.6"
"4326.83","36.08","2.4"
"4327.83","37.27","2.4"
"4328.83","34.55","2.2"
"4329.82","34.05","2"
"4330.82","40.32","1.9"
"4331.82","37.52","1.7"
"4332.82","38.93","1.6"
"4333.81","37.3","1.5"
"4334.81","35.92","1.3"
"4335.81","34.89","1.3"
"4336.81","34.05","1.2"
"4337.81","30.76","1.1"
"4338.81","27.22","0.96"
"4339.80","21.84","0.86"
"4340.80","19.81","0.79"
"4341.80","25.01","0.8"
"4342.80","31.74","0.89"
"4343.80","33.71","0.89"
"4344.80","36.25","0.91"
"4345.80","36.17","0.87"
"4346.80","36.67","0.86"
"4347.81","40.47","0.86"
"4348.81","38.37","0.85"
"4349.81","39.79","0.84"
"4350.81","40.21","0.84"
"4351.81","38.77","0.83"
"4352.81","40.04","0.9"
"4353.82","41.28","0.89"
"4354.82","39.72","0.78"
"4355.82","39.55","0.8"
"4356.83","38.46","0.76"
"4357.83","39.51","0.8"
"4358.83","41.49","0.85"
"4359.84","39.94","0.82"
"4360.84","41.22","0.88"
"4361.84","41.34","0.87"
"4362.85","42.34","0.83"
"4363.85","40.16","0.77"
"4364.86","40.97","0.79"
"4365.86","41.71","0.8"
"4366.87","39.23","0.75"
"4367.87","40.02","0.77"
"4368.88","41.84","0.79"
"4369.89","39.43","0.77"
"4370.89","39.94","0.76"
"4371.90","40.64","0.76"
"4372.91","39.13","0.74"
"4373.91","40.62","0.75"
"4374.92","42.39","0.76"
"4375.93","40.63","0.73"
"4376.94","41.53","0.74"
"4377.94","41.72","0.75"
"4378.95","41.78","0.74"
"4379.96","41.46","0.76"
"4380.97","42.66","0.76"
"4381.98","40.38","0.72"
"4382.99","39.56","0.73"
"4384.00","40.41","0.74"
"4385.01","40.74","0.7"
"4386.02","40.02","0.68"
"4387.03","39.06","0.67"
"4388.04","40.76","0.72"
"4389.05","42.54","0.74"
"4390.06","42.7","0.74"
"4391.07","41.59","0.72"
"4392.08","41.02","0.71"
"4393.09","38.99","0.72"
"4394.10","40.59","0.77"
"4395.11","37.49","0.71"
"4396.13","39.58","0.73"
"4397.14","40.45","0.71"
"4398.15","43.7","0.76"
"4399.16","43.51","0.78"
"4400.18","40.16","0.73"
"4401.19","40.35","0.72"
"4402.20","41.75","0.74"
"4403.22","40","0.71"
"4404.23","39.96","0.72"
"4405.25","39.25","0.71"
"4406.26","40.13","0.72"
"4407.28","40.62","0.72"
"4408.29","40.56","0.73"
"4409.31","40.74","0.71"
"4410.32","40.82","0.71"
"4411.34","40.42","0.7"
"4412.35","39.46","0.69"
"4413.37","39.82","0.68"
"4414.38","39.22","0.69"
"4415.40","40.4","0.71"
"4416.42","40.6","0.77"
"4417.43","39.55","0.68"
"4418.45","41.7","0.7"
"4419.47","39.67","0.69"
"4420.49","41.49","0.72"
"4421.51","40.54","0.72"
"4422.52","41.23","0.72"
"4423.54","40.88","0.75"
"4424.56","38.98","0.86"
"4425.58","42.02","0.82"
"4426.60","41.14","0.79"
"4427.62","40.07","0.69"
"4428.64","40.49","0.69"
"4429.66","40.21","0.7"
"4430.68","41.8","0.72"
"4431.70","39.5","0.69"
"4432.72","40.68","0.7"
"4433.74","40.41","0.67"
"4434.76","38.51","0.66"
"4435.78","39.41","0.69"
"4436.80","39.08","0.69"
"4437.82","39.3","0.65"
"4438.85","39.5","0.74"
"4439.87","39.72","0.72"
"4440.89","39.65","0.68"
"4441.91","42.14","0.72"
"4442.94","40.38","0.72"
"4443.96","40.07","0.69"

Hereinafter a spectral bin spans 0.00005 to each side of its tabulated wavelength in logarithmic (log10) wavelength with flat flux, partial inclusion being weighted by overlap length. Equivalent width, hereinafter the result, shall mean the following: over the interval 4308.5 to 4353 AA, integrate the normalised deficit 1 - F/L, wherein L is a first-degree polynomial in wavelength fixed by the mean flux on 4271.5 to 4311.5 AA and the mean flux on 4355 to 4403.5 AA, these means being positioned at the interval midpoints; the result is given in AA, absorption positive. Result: 3.96 AA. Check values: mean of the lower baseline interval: 40.1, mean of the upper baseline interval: 40.7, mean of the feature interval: 36.8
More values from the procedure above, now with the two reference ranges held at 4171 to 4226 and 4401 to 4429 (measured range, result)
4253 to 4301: 0.8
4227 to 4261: 0.7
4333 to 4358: 3.4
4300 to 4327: 0.8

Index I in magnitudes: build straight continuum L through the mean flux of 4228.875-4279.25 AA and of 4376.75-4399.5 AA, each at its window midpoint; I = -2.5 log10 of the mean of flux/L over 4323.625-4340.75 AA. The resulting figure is 0.17 mag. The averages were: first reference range 40.3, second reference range 41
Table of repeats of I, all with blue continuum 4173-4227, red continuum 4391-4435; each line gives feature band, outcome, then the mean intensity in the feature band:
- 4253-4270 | 0.02 mag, 40.5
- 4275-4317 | 0.02 mag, 40.1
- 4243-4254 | 0.02 mag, 40.2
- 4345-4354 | 0.05 mag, 38.9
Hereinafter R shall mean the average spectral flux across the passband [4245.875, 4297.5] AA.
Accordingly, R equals 40.4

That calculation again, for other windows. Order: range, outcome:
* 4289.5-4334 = 39.3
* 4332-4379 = 37.7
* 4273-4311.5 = 40.1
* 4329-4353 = 34.5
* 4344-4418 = 40.3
